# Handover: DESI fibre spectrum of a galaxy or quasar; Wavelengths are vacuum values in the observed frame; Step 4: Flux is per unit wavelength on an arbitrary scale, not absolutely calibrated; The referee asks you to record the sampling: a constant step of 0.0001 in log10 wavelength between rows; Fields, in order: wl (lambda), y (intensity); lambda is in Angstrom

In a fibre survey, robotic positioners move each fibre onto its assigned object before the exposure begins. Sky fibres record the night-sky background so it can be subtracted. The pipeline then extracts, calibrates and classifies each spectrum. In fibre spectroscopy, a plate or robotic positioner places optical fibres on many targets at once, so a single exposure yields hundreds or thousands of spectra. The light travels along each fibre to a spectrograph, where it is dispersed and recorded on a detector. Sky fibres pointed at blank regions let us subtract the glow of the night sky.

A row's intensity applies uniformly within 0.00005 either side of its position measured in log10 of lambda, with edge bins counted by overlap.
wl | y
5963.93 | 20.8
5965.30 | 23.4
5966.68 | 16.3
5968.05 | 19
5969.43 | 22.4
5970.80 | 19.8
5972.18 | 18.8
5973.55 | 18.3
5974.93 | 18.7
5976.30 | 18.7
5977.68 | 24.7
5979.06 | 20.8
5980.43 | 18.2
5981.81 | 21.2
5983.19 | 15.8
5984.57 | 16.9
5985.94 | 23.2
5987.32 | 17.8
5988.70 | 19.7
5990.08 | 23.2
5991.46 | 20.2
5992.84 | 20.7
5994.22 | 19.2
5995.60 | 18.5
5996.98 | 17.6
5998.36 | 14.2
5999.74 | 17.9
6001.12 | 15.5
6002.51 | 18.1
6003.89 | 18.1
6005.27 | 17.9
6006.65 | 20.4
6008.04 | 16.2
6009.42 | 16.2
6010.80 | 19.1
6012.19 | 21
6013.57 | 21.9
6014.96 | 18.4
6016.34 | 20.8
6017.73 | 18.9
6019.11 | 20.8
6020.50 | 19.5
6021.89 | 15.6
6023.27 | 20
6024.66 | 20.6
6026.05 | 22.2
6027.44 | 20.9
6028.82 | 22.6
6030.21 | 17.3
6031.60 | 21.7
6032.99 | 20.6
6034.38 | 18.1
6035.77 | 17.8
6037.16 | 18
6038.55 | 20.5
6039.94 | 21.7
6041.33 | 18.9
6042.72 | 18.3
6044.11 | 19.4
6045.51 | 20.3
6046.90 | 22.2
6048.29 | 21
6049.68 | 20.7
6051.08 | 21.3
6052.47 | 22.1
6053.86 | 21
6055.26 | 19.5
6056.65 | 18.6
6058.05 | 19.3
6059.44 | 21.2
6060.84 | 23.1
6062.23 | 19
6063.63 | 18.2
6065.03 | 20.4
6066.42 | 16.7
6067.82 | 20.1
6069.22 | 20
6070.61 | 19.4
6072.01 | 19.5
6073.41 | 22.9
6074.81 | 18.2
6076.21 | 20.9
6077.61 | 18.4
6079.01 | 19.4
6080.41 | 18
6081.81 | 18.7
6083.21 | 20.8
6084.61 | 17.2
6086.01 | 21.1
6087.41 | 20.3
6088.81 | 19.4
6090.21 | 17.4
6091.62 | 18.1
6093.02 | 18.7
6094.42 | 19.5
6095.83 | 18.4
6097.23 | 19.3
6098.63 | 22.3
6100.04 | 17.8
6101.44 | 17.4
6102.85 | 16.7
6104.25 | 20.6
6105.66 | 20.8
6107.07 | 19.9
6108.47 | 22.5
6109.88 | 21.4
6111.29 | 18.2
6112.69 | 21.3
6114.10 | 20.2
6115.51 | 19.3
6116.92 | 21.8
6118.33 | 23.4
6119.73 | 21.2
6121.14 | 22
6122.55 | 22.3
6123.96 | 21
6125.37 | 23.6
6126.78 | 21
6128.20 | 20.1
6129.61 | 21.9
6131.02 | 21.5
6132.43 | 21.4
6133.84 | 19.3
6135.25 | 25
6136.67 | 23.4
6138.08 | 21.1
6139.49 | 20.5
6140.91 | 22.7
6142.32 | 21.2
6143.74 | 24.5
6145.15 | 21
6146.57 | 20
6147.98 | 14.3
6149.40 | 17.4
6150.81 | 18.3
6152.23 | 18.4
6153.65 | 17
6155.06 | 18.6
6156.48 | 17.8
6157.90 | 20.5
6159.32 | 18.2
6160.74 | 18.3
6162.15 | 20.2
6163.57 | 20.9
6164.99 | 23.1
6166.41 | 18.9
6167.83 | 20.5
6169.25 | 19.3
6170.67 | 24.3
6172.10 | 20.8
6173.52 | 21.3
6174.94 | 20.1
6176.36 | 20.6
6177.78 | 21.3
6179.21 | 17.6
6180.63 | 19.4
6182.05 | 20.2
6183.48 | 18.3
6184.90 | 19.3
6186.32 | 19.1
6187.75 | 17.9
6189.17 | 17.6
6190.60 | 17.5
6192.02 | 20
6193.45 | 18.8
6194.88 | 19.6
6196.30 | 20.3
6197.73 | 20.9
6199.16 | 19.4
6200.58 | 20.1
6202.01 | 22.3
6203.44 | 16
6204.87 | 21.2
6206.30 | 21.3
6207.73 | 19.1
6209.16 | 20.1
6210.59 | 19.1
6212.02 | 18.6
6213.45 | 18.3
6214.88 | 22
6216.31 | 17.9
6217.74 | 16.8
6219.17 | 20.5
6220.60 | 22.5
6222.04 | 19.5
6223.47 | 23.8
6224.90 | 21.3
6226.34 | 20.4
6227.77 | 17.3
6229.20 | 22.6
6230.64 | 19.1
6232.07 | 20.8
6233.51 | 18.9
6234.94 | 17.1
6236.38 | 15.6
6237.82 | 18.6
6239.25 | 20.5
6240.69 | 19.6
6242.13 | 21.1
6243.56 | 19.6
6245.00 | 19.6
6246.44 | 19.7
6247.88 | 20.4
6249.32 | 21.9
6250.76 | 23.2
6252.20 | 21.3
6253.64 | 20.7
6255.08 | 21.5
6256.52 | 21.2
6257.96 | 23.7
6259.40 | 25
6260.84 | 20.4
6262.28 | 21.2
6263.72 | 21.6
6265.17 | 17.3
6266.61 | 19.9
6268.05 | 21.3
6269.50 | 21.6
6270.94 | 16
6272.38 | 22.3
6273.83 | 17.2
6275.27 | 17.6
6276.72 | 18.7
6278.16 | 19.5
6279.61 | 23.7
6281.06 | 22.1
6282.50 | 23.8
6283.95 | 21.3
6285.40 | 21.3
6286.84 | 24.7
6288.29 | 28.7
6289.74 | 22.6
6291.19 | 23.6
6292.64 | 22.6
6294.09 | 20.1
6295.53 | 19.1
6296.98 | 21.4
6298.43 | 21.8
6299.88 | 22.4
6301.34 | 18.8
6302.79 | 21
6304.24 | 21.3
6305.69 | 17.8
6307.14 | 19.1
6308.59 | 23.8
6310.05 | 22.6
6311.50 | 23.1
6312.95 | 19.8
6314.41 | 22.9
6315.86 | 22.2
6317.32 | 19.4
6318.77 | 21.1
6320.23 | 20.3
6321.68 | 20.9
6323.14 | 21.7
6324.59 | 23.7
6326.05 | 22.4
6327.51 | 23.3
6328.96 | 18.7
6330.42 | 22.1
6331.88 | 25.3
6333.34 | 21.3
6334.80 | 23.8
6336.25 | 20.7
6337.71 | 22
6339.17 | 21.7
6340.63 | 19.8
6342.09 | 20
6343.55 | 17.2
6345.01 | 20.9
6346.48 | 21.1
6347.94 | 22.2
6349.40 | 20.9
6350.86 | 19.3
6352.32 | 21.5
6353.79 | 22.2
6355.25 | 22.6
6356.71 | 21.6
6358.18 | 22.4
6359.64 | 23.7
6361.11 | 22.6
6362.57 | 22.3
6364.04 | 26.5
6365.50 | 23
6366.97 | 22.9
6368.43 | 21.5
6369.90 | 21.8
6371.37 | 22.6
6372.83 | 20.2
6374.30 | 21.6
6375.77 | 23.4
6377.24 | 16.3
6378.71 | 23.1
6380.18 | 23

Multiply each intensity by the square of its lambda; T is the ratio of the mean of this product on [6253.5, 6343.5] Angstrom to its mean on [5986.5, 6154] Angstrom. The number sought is 1.2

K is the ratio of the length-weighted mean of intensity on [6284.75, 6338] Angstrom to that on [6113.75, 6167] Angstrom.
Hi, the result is 1.1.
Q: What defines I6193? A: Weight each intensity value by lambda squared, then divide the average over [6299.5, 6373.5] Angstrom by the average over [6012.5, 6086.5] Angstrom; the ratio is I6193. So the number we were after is 1.19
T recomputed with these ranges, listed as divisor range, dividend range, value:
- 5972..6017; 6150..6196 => 1.09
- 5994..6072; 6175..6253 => 1.08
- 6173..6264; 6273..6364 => 1.11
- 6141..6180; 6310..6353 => 1.14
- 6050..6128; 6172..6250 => 1.02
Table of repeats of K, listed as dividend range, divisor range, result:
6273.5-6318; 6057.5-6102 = 1.11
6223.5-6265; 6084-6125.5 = 1.02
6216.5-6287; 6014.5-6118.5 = 1.03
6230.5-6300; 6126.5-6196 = 1.04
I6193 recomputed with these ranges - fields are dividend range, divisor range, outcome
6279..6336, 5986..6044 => 1.25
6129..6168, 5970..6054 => 1.08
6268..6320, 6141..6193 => 1.13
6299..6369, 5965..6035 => 1.25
